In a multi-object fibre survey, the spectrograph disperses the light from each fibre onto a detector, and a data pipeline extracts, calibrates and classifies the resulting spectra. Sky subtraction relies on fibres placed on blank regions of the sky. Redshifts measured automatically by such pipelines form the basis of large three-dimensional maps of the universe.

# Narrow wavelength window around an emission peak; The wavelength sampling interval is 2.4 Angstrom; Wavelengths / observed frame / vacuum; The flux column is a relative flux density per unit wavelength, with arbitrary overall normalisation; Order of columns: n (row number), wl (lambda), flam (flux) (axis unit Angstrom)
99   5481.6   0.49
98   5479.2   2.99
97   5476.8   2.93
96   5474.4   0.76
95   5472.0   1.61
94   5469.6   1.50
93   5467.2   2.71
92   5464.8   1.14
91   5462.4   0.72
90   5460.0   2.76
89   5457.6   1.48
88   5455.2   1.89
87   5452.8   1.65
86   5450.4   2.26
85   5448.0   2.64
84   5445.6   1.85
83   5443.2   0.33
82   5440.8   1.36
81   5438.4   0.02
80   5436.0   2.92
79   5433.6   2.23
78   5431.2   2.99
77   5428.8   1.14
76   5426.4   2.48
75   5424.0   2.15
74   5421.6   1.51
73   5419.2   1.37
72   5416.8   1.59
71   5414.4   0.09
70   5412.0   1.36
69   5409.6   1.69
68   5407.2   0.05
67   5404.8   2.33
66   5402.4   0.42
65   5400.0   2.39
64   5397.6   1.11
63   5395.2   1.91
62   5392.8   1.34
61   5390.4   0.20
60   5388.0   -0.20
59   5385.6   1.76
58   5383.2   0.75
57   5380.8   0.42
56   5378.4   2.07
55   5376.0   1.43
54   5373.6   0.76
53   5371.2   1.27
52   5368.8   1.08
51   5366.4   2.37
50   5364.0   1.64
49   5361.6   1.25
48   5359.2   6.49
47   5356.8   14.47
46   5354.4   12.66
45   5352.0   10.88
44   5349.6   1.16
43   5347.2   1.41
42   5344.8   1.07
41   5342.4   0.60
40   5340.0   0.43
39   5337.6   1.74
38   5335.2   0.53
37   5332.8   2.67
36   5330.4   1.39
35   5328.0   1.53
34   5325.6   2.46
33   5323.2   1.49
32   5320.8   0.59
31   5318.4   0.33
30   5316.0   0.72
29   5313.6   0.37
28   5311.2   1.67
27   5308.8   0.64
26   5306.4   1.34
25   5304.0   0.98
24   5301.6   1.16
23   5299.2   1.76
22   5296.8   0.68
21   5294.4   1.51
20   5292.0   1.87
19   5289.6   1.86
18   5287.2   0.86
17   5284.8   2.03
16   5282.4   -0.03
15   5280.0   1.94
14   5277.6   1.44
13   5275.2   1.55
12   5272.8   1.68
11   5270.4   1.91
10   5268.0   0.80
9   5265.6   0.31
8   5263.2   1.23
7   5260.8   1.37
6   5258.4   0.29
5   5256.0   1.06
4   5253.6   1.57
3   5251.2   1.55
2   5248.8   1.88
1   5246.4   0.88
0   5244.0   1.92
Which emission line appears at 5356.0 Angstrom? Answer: [O II] 3727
